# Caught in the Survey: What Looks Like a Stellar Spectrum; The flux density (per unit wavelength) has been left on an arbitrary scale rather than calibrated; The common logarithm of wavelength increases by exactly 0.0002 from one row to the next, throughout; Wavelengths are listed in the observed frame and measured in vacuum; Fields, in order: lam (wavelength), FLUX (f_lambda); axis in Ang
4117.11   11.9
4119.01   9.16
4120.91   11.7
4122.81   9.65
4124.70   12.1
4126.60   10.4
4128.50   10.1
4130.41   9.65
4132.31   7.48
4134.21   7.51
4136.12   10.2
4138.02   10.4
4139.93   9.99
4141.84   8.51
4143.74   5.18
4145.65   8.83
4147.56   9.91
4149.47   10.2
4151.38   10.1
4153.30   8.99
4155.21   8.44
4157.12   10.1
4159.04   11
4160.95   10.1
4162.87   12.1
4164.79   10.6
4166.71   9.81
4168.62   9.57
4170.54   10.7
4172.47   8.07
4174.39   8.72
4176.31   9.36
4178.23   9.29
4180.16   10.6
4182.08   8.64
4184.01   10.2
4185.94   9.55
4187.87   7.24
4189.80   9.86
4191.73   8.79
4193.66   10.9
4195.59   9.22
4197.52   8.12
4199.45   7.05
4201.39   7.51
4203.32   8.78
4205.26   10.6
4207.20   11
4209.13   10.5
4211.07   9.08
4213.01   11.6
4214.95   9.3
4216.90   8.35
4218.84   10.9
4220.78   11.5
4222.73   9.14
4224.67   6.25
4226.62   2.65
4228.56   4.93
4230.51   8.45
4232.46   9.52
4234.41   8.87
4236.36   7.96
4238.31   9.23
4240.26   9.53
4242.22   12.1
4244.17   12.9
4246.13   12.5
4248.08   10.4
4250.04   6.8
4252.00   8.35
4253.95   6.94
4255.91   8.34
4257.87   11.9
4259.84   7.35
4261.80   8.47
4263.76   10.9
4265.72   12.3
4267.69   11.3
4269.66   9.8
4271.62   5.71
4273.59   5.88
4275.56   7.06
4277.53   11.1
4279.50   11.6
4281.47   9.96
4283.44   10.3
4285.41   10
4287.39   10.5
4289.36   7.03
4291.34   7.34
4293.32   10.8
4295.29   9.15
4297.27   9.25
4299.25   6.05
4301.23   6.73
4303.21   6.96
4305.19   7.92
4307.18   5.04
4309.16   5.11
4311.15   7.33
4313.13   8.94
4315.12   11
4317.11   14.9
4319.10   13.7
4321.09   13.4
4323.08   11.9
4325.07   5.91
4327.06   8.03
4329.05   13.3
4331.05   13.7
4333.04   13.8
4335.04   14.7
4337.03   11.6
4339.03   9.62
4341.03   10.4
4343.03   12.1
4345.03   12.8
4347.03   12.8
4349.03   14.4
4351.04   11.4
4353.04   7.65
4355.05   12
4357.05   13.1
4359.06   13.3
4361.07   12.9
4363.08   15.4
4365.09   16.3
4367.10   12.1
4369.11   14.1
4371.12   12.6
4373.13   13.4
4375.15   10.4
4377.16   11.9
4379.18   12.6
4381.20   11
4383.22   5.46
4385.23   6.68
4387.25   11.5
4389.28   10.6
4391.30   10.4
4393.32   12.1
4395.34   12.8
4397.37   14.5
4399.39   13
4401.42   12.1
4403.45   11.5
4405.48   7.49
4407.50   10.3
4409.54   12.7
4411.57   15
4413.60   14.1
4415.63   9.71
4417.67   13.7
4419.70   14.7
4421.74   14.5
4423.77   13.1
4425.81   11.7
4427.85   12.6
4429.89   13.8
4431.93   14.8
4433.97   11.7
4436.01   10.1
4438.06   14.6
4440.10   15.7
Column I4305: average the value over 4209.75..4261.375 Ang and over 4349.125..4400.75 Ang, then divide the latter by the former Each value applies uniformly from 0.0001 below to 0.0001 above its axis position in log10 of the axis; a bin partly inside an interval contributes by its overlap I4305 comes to 1.32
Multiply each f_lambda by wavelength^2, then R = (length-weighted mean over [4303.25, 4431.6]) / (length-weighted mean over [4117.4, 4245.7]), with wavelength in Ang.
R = 1.4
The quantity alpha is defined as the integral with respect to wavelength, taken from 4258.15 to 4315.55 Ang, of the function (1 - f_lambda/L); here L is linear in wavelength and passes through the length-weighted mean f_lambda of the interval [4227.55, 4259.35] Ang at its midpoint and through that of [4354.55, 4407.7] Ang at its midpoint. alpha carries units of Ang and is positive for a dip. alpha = 7.9 Ang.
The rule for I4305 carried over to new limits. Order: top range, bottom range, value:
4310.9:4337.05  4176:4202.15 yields 1.30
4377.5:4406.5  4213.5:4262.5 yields 1.22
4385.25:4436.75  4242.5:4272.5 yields 1.27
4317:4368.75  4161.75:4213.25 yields 1.30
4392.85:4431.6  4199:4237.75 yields 1.45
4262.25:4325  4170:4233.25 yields 1.03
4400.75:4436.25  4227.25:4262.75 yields 1.37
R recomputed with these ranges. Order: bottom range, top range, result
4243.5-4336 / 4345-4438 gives 1.33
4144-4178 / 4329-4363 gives 1.39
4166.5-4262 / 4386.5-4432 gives 1.49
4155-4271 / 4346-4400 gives 1.38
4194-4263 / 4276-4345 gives 1.15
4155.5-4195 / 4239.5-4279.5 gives 1.02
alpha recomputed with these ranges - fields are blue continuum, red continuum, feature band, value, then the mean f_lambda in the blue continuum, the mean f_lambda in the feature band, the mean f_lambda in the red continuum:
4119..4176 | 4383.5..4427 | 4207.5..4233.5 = 4.0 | 9.65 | 8.69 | 11.9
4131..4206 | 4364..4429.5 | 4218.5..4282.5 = 7.4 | 9.29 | 9.09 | 12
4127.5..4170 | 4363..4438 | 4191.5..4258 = 7.7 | 9.5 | 9.11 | 12.2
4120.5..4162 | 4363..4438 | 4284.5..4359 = 7.0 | 9.55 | 10.3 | 12.2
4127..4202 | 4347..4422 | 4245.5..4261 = 2.1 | 9.31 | 8.99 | 12.1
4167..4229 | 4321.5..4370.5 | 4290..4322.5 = 6.9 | 9.04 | 8.99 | 12.2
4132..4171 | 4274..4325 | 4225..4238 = 3.1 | 9.53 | 7.14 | 9.22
